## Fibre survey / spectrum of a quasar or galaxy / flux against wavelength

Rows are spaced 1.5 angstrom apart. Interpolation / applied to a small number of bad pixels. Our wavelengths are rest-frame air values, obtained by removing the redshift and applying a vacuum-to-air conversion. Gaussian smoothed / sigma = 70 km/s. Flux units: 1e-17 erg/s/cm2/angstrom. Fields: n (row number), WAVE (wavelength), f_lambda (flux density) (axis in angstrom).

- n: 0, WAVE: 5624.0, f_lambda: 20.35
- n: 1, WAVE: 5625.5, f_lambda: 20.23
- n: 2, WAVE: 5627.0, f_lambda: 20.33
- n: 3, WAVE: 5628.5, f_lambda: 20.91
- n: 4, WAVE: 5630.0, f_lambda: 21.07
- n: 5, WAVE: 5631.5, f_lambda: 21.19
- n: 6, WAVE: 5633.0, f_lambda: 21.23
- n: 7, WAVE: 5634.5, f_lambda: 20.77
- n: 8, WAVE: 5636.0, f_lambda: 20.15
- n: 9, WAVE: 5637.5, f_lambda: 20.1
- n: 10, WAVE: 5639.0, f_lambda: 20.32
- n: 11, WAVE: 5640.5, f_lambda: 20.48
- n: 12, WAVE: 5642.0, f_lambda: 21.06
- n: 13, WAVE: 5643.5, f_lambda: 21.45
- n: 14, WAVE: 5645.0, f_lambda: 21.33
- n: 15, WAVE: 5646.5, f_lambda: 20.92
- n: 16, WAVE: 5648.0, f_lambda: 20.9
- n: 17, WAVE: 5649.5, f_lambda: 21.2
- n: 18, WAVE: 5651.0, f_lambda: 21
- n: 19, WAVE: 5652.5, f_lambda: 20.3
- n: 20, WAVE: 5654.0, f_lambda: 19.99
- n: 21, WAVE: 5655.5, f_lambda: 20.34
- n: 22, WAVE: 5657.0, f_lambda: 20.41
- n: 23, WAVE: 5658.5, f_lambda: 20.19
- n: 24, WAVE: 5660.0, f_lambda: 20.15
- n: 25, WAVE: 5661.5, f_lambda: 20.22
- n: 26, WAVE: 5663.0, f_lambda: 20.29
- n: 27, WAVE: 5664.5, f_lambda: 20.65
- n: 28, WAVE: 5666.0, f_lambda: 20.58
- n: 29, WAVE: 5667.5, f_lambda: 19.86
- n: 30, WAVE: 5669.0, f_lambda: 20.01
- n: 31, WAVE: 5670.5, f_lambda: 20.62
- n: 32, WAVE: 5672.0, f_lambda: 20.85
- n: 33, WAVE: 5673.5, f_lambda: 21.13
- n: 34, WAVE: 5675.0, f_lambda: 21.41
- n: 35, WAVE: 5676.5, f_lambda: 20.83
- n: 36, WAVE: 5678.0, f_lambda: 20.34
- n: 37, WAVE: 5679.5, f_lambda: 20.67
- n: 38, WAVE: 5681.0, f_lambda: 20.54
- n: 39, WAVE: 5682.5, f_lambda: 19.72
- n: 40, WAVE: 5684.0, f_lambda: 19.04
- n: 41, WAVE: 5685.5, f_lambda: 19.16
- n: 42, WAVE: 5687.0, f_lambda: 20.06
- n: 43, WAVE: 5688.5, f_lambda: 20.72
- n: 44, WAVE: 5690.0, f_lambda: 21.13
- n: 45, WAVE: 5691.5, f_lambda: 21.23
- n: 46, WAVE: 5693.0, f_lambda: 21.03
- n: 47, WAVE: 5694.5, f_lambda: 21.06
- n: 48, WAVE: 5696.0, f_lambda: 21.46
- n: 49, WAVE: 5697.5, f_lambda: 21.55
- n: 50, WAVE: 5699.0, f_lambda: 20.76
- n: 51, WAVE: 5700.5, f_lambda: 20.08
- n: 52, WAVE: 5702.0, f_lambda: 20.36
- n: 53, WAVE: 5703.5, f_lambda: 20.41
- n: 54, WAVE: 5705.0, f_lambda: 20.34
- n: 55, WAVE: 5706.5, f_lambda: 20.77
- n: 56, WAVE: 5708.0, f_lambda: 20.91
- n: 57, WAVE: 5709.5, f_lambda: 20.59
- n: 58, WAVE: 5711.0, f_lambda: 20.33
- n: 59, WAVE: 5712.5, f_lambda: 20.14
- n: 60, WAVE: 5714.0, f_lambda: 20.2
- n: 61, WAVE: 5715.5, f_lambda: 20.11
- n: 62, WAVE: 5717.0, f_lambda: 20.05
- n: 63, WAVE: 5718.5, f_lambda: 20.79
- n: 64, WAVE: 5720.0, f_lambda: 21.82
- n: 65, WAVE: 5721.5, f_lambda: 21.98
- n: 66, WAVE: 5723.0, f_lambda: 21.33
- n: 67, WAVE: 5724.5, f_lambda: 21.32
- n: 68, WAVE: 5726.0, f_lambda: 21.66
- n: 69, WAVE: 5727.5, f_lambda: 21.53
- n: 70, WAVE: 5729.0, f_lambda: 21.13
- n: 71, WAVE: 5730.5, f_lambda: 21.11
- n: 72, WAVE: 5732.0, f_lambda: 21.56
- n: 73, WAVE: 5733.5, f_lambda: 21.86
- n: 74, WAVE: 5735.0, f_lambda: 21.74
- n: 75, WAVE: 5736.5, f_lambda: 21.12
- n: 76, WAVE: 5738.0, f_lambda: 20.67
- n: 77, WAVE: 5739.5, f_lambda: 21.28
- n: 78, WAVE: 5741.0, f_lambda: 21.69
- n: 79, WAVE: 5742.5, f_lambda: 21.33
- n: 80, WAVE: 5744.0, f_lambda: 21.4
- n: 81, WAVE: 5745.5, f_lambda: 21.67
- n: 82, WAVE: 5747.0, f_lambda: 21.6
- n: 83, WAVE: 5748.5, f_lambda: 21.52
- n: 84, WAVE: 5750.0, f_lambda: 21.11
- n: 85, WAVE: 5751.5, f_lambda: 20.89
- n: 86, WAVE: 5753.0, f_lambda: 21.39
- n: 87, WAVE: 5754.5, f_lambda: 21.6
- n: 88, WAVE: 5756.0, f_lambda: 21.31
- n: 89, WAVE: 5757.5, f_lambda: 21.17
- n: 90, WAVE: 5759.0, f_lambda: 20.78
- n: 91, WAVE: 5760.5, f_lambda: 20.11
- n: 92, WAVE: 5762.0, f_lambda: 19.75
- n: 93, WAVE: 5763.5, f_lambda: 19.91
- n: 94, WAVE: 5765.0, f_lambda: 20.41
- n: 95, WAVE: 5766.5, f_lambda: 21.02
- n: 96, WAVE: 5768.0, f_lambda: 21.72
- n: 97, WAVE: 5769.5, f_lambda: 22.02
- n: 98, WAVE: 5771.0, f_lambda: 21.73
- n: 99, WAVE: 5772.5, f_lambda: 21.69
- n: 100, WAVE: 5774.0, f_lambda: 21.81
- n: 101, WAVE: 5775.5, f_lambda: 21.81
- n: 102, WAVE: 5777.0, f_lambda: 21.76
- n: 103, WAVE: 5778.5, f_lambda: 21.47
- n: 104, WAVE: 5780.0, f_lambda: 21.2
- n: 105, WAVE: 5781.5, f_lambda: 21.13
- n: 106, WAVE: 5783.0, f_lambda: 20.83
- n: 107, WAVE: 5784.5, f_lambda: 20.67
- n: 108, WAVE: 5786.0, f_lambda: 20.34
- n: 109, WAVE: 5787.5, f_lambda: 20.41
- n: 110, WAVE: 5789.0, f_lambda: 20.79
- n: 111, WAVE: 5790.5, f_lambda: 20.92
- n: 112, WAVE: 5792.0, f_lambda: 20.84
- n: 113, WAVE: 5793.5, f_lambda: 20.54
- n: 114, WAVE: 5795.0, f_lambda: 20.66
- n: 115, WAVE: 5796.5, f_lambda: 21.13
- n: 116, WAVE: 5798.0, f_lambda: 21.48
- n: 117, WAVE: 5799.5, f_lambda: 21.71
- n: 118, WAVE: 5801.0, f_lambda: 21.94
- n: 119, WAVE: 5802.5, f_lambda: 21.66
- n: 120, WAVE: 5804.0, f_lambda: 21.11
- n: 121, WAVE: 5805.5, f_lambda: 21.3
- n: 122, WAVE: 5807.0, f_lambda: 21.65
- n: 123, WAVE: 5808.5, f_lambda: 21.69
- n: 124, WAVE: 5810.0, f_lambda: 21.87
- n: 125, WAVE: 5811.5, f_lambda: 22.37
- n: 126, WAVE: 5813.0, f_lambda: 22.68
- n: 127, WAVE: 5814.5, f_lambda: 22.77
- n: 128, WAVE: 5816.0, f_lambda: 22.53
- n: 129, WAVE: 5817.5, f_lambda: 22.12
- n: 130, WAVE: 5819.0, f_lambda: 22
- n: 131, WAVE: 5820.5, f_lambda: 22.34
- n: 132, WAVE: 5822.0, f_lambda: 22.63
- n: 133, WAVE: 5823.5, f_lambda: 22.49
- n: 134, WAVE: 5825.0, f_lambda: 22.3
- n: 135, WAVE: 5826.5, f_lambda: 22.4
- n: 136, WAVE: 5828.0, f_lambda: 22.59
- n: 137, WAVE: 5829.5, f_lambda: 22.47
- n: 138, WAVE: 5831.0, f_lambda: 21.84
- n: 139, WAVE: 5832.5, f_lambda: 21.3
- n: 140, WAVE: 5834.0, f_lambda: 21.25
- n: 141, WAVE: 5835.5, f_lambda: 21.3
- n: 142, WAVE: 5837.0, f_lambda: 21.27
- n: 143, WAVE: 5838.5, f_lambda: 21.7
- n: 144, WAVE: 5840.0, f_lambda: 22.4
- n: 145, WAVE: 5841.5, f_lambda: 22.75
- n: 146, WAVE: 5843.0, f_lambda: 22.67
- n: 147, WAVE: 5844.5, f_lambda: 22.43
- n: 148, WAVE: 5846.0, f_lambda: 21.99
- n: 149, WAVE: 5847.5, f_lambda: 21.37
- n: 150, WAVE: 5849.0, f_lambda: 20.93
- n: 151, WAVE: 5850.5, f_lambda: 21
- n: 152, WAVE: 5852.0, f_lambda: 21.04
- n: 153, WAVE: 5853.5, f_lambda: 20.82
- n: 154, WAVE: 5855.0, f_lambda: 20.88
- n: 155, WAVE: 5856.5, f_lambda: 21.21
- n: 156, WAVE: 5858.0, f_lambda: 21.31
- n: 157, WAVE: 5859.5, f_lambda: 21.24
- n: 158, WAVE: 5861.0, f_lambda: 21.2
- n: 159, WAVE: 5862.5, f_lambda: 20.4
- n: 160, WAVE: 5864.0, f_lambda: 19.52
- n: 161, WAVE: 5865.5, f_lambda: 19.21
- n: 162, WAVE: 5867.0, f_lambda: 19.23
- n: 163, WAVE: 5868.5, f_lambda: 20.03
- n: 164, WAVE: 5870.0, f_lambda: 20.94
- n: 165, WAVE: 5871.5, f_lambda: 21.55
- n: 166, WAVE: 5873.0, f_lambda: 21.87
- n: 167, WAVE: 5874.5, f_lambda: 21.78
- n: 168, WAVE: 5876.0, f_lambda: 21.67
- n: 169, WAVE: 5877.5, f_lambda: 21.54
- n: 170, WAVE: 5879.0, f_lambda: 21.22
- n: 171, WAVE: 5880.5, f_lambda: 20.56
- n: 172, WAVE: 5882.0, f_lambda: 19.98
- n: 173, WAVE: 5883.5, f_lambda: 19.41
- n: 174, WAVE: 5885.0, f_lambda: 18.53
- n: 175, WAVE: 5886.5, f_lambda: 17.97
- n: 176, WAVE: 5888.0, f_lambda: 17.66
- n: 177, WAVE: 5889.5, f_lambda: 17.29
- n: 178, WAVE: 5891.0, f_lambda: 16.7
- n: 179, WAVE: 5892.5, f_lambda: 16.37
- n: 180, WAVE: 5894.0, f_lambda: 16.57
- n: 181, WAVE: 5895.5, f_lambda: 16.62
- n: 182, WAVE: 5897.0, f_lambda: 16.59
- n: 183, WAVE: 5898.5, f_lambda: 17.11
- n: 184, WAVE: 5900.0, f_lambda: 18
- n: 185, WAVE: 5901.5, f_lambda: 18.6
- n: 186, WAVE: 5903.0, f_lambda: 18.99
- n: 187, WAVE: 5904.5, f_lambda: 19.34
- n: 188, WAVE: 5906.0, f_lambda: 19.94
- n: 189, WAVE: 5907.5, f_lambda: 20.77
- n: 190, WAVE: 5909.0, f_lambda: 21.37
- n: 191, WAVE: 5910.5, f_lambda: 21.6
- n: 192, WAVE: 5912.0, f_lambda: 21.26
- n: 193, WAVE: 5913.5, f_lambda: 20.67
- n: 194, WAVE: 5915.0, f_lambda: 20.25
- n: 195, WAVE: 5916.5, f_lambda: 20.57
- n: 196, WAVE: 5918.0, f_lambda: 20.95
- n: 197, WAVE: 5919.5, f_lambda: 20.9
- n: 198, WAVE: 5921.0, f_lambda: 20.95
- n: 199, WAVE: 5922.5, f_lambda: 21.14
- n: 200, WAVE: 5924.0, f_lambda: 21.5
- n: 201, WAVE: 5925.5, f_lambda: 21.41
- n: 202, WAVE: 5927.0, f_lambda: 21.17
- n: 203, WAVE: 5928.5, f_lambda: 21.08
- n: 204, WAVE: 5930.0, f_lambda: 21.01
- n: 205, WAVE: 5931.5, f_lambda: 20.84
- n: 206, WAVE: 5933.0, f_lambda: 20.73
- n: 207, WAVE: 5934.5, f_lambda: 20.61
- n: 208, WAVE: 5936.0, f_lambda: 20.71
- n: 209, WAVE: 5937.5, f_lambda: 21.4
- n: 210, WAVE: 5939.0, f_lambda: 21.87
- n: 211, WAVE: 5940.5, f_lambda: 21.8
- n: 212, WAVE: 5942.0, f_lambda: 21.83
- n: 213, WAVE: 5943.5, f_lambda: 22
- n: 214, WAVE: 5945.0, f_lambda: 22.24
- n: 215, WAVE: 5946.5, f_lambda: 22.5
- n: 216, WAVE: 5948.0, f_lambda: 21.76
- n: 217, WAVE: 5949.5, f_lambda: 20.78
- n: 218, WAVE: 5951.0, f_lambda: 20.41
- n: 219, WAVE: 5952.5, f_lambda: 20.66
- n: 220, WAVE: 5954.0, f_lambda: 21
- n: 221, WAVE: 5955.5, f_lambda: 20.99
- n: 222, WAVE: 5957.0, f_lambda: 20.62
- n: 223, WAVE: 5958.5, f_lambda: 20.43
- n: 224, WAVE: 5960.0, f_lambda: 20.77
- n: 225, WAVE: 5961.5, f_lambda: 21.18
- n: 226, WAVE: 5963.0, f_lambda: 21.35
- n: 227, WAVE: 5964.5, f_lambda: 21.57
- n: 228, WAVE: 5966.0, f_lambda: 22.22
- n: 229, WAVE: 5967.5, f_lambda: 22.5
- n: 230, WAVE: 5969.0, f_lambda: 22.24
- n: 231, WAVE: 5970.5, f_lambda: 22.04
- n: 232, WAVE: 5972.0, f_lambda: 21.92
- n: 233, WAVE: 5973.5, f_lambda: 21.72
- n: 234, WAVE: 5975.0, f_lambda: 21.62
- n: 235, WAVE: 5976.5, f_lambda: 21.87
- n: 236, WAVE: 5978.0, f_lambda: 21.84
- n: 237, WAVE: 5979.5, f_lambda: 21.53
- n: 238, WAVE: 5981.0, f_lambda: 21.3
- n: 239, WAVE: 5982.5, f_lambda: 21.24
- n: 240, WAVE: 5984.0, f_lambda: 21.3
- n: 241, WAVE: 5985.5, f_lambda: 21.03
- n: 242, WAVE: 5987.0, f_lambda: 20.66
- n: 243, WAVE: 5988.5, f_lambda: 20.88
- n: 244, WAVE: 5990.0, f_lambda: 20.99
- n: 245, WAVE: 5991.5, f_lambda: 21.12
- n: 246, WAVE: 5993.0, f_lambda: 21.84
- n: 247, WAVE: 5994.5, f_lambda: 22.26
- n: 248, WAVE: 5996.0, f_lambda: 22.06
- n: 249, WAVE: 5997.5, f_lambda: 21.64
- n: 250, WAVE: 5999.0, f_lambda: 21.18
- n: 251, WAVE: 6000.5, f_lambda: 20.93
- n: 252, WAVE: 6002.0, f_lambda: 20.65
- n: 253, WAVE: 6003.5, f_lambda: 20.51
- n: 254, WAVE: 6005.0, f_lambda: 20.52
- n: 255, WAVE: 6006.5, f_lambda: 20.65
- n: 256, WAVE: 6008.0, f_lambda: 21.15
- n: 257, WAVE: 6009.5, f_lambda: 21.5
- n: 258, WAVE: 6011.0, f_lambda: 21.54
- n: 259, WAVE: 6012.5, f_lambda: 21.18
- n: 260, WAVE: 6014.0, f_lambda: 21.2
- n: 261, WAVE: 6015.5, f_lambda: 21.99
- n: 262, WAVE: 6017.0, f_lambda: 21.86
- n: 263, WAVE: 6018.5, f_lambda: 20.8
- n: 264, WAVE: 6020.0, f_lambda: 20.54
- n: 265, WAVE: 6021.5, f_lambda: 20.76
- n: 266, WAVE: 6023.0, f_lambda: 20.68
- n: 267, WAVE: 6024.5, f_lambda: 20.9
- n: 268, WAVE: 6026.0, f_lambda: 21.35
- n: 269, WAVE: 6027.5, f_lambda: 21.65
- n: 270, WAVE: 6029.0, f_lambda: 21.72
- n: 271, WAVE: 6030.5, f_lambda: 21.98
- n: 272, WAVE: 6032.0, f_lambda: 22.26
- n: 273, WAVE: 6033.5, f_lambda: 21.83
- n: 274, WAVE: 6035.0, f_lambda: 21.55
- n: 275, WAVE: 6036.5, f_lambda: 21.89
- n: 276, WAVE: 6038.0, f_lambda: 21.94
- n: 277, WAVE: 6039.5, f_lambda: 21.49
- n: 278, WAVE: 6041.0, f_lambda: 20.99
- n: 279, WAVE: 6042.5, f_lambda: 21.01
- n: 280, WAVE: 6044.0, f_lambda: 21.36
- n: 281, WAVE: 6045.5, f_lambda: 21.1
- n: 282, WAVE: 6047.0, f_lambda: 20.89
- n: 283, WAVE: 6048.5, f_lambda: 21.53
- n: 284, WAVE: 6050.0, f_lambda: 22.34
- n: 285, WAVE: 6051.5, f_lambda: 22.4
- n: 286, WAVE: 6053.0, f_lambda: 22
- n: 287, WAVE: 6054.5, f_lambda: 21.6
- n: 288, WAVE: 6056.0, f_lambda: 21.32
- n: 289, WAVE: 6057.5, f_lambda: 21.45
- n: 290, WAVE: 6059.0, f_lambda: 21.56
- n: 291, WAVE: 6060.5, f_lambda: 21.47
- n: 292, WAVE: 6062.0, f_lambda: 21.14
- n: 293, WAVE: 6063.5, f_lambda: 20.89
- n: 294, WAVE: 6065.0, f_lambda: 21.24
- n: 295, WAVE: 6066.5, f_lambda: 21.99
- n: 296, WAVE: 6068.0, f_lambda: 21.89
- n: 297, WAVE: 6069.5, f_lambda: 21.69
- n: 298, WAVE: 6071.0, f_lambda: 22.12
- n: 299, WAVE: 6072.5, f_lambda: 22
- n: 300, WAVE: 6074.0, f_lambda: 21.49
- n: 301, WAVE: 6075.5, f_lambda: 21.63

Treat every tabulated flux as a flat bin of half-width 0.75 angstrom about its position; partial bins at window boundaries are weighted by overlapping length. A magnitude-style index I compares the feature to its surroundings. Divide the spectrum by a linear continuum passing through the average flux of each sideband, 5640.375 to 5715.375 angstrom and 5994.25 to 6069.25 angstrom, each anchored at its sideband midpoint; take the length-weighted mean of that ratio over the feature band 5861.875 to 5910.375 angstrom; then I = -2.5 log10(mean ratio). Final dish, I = 0.09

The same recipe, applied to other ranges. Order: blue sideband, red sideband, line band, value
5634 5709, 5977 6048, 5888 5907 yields 0.19 mag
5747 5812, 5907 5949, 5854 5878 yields 0.02 mag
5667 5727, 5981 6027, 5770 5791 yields -0.02 mag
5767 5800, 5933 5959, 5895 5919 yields 0.09 mag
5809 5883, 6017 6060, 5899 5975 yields 0.02 mag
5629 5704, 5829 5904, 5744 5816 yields -0.05 mag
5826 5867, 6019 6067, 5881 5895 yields 0.20 mag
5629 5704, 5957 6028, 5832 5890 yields 0.01 mag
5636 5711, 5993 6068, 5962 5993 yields -0.01 mag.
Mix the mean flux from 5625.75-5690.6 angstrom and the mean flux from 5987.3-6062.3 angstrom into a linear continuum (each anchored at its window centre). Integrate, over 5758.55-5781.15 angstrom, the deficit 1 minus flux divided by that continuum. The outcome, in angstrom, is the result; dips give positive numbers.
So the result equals -0.4 angstrom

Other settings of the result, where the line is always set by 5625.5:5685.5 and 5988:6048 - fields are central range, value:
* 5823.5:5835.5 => -0.62 angstrom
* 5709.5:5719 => 0.18 angstrom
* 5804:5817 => -0.73 angstrom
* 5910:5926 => 0.08 angstrom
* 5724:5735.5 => -0.43 angstrom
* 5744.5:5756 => -0.35 angstrom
